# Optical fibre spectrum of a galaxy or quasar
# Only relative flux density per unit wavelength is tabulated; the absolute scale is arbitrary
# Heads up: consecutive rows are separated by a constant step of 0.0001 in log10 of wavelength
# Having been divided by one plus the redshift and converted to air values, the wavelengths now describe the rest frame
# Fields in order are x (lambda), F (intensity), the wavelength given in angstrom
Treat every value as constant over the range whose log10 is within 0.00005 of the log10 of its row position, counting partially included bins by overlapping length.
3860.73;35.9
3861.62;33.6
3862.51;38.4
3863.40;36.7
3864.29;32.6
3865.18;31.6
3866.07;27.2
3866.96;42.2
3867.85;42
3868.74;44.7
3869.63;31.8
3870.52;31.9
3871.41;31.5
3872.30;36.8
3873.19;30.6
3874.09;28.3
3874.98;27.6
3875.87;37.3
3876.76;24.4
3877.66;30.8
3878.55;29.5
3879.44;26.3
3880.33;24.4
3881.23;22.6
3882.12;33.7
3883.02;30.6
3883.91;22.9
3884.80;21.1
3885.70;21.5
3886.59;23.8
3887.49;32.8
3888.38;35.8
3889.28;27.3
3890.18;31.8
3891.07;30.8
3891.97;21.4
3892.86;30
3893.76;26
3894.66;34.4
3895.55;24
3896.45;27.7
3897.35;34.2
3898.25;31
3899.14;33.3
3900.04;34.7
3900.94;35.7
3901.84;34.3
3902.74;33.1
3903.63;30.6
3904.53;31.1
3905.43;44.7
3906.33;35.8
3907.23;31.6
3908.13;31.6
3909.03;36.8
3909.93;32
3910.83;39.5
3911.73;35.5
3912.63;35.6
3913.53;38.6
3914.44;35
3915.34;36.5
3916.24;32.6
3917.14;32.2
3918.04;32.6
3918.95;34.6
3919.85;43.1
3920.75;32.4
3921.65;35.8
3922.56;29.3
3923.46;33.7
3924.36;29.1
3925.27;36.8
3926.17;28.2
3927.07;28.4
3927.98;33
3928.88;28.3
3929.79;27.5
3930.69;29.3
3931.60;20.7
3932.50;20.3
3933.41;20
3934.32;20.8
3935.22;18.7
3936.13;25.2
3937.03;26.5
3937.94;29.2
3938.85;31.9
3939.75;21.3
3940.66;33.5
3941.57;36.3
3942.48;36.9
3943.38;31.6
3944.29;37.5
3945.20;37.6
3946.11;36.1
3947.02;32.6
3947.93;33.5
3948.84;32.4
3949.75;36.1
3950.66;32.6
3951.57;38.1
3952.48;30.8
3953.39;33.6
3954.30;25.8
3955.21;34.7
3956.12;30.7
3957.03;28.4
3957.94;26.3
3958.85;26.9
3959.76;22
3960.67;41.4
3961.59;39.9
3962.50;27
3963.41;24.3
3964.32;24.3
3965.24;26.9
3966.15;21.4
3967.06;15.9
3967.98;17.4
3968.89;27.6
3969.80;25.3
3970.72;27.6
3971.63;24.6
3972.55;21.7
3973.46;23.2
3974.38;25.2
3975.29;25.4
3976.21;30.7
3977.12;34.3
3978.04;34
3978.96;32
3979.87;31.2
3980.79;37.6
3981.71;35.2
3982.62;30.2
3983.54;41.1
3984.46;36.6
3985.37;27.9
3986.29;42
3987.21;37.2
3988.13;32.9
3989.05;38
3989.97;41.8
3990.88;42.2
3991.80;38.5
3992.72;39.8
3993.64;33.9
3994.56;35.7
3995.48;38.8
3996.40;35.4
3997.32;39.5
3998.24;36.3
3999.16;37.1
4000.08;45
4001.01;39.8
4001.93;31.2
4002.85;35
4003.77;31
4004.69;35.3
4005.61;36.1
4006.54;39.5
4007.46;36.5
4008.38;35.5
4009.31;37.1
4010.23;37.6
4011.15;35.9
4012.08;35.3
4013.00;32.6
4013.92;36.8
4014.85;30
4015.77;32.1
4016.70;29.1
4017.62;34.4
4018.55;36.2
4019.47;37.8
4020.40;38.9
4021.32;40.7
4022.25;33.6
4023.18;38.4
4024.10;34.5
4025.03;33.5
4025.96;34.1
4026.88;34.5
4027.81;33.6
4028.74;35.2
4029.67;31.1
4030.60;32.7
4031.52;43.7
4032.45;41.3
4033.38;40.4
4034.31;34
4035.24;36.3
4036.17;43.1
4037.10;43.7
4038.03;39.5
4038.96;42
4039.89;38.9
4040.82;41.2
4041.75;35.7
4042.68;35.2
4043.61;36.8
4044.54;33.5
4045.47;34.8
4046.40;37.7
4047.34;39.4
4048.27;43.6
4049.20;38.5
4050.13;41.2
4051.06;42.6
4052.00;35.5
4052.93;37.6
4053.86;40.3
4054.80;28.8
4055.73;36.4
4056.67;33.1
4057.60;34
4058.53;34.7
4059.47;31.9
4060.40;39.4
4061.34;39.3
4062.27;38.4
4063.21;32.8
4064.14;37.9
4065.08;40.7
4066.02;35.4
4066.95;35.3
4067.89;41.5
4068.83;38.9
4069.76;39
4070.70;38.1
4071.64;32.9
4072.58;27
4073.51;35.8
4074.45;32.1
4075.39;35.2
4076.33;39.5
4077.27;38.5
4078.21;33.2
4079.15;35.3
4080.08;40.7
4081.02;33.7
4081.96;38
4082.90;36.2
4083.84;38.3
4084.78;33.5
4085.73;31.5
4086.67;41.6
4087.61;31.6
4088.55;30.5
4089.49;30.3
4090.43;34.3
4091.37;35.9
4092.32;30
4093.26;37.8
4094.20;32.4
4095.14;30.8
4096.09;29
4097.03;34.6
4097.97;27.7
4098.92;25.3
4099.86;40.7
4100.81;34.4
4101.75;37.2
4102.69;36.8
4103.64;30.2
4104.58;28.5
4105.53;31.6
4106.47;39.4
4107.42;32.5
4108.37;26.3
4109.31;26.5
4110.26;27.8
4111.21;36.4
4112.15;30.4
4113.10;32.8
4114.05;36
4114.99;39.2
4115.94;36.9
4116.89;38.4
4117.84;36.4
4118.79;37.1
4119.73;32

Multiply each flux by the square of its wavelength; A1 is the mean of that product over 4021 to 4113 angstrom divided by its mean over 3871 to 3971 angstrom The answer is 1.26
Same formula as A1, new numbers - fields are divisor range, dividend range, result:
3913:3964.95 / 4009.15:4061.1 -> 1.24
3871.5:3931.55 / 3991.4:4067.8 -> 1.25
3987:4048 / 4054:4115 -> 0.97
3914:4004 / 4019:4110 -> 1.19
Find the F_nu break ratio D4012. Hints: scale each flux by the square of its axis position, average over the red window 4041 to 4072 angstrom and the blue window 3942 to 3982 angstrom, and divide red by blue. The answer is 1.30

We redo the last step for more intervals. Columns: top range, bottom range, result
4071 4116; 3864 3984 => 1.19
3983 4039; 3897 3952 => 1.19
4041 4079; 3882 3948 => 1.26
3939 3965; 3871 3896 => 1.16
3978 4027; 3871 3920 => 1.21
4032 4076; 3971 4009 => 1.11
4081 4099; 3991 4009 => 0.94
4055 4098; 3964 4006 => 1.13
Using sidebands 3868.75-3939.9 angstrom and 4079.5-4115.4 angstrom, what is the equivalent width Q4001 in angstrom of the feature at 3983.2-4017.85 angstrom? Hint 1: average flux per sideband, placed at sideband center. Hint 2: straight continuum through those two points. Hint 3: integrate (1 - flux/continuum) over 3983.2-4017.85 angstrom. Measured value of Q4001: -4.7 angstrom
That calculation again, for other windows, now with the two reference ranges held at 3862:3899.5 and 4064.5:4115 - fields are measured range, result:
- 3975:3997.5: -2.30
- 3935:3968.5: 1.94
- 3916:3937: 1.46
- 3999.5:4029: -2.38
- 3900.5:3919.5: -2.29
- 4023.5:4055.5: -4.00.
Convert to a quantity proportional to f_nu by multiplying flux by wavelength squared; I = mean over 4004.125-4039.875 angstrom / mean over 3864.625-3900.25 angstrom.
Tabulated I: 1.29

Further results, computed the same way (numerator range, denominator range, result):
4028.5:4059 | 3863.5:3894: 1.36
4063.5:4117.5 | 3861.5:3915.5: 1.19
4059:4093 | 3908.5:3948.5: 1.22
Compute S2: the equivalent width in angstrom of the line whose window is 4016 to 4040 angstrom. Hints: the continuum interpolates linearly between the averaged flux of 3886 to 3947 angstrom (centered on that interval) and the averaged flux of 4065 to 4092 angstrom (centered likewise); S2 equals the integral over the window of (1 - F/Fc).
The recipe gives -1.8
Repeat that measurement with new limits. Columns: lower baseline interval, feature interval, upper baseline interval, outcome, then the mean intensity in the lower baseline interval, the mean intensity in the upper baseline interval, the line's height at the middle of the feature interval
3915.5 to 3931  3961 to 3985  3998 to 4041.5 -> 4.1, 32.3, 36.6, 34.5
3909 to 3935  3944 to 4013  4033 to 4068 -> 2.7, 31.5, 37.6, 34.2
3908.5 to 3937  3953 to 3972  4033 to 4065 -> 3.3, 31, 37.6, 33.1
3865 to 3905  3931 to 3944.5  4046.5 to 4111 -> 1.9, 30.6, 35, 31.8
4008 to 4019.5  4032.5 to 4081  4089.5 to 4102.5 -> -4.9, 34.5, 33.1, 33.8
